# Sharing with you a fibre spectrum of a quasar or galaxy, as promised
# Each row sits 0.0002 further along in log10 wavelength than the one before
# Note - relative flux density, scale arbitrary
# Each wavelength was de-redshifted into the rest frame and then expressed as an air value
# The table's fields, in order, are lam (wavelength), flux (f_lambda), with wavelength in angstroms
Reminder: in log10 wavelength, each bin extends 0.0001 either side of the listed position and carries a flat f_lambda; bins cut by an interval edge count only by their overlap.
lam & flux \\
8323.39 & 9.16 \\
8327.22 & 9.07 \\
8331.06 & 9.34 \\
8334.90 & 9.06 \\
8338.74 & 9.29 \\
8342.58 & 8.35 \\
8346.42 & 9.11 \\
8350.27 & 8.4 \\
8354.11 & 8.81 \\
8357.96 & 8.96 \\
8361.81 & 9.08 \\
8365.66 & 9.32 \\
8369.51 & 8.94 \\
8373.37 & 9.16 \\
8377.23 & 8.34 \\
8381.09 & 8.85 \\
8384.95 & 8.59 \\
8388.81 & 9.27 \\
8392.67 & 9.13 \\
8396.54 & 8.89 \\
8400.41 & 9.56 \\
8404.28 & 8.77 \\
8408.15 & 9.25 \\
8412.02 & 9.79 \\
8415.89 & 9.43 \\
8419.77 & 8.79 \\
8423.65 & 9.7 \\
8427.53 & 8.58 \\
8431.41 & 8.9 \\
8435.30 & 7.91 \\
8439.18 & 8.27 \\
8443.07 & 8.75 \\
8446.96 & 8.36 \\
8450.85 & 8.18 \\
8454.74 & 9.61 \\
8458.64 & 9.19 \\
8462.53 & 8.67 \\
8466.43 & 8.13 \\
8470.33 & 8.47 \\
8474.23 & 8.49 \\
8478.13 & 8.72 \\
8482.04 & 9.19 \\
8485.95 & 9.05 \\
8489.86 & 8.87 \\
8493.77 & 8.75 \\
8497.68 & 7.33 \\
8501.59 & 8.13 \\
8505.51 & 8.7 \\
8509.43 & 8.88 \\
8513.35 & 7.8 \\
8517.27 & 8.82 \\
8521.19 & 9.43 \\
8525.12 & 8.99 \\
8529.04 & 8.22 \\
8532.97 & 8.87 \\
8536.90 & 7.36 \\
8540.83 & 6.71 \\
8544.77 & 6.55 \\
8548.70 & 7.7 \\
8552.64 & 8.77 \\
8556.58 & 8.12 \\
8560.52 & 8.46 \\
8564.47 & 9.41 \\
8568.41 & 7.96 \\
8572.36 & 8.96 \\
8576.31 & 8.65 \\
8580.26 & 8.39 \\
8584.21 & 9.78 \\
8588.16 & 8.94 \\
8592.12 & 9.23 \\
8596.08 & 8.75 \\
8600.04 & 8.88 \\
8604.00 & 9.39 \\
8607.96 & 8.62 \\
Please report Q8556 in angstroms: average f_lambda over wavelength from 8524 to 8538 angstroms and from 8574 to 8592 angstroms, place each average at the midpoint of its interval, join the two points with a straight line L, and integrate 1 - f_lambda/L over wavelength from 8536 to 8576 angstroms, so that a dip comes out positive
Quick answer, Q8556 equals 2.9 angstroms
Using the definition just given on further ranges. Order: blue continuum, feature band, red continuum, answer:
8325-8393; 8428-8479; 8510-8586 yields 0.4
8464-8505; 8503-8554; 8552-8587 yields 2.5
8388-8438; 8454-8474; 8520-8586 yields 0.1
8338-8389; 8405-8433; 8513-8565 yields -1.7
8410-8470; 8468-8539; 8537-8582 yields -0.9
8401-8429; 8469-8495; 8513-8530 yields 0.4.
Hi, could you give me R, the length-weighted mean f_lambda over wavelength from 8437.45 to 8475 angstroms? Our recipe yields 8.62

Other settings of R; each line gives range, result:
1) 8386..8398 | 9.07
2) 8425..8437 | 8.53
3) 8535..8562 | 7.65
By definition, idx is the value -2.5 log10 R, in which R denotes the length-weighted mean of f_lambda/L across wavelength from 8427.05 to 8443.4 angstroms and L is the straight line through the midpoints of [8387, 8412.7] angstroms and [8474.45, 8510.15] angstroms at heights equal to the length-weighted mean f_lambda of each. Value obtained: 0.067 mag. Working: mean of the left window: 9.21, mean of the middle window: 8.45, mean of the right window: 8.61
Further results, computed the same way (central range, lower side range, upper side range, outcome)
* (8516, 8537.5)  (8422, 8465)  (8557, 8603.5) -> 0.014 mag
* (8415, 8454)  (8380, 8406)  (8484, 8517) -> 0.013 mag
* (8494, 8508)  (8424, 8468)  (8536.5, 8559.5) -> -0.013 mag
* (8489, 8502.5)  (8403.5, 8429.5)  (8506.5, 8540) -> 0.056 mag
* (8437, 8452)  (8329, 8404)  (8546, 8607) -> 0.061 mag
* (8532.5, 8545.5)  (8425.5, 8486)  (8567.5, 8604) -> 0.207 mag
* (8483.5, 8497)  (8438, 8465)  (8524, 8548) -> -0.061 mag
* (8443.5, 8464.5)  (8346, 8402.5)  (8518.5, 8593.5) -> -0.008 mag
